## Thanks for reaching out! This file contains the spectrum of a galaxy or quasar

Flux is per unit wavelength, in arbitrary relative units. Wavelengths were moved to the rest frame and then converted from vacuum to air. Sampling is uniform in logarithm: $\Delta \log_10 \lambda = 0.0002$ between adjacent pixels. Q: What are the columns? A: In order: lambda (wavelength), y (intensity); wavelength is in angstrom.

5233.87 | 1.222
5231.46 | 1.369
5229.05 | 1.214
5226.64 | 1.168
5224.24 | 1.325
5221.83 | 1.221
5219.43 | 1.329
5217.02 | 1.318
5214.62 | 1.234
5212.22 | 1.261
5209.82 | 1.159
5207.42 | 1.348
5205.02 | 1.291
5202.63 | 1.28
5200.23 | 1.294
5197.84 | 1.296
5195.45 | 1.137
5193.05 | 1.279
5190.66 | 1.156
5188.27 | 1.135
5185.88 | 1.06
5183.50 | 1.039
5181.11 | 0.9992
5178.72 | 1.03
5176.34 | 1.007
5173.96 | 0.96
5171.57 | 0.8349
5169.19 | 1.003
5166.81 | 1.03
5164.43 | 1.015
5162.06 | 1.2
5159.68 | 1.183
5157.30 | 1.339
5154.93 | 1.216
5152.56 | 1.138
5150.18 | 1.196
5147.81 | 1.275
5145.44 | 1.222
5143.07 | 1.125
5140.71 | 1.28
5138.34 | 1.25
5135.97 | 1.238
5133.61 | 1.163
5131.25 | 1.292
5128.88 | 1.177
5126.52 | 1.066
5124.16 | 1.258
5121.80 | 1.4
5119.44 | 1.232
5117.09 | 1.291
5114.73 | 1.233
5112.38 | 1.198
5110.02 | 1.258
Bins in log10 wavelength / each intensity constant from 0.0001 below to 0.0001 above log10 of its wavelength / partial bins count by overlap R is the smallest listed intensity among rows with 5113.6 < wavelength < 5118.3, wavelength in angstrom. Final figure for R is 1.233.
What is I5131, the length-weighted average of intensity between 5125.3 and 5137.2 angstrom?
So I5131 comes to 1.19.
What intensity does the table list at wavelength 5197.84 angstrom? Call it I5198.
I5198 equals 1.296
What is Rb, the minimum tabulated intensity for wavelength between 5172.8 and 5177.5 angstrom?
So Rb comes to 0.96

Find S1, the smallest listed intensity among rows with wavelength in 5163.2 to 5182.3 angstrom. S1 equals 0.8349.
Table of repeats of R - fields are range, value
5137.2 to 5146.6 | 1.125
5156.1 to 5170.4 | 1.003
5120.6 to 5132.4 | 1.066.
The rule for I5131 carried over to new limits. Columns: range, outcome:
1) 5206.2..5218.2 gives 1.26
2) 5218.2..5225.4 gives 1.29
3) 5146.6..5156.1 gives 1.21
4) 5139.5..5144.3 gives 1.2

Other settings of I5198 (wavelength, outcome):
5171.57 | 0.8349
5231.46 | 1.369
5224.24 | 1.325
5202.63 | 1.28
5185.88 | 1.06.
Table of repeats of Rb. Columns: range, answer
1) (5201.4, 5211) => 1.159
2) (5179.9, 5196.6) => 0.9992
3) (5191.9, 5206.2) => 1.137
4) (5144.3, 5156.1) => 1.138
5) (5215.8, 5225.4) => 1.221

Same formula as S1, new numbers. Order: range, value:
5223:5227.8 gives 1.168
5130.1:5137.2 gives 1.163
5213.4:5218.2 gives 1.234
